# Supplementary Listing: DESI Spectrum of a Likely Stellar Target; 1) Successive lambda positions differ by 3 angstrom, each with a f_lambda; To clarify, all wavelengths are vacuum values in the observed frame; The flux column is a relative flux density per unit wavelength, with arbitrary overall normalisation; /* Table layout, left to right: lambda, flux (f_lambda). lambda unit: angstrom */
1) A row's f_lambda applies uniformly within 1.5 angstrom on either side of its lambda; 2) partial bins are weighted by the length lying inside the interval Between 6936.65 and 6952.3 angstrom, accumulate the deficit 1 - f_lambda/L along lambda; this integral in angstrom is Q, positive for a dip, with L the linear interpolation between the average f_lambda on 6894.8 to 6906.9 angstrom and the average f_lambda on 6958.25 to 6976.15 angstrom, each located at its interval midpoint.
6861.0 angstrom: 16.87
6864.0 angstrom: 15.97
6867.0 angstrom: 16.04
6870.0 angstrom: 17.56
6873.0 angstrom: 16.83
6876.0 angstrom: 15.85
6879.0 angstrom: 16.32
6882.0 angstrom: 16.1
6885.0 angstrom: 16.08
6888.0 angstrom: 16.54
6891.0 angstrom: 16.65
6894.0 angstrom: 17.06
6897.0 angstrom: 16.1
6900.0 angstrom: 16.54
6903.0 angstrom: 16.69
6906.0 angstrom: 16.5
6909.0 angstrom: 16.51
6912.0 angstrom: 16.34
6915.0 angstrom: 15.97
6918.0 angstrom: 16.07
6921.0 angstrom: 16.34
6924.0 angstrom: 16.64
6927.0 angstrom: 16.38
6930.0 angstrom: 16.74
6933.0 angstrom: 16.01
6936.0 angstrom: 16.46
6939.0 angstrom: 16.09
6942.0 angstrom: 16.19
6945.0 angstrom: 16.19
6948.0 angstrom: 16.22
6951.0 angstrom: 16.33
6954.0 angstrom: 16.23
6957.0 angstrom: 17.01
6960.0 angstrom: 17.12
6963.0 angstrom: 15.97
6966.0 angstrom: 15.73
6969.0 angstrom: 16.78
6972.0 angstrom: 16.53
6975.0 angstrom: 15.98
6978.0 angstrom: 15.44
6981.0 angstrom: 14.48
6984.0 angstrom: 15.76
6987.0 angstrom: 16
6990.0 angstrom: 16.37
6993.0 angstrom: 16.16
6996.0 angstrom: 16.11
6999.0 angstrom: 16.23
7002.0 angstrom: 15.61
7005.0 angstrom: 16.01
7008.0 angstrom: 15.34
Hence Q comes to 0.2 angstrom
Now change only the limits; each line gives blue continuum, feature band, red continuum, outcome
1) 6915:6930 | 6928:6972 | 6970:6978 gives -0.4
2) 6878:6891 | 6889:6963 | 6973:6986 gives -2.2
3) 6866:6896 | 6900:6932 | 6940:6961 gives 0.1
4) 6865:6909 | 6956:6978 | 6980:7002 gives -0.5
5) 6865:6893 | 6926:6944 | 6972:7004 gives -0.2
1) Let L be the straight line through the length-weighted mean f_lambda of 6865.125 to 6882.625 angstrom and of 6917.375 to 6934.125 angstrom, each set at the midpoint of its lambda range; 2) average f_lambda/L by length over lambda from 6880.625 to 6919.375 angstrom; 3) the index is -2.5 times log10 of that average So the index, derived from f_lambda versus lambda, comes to 0.00 mag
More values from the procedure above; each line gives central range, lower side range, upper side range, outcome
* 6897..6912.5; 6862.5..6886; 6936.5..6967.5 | -0.010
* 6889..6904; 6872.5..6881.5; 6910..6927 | -0.022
